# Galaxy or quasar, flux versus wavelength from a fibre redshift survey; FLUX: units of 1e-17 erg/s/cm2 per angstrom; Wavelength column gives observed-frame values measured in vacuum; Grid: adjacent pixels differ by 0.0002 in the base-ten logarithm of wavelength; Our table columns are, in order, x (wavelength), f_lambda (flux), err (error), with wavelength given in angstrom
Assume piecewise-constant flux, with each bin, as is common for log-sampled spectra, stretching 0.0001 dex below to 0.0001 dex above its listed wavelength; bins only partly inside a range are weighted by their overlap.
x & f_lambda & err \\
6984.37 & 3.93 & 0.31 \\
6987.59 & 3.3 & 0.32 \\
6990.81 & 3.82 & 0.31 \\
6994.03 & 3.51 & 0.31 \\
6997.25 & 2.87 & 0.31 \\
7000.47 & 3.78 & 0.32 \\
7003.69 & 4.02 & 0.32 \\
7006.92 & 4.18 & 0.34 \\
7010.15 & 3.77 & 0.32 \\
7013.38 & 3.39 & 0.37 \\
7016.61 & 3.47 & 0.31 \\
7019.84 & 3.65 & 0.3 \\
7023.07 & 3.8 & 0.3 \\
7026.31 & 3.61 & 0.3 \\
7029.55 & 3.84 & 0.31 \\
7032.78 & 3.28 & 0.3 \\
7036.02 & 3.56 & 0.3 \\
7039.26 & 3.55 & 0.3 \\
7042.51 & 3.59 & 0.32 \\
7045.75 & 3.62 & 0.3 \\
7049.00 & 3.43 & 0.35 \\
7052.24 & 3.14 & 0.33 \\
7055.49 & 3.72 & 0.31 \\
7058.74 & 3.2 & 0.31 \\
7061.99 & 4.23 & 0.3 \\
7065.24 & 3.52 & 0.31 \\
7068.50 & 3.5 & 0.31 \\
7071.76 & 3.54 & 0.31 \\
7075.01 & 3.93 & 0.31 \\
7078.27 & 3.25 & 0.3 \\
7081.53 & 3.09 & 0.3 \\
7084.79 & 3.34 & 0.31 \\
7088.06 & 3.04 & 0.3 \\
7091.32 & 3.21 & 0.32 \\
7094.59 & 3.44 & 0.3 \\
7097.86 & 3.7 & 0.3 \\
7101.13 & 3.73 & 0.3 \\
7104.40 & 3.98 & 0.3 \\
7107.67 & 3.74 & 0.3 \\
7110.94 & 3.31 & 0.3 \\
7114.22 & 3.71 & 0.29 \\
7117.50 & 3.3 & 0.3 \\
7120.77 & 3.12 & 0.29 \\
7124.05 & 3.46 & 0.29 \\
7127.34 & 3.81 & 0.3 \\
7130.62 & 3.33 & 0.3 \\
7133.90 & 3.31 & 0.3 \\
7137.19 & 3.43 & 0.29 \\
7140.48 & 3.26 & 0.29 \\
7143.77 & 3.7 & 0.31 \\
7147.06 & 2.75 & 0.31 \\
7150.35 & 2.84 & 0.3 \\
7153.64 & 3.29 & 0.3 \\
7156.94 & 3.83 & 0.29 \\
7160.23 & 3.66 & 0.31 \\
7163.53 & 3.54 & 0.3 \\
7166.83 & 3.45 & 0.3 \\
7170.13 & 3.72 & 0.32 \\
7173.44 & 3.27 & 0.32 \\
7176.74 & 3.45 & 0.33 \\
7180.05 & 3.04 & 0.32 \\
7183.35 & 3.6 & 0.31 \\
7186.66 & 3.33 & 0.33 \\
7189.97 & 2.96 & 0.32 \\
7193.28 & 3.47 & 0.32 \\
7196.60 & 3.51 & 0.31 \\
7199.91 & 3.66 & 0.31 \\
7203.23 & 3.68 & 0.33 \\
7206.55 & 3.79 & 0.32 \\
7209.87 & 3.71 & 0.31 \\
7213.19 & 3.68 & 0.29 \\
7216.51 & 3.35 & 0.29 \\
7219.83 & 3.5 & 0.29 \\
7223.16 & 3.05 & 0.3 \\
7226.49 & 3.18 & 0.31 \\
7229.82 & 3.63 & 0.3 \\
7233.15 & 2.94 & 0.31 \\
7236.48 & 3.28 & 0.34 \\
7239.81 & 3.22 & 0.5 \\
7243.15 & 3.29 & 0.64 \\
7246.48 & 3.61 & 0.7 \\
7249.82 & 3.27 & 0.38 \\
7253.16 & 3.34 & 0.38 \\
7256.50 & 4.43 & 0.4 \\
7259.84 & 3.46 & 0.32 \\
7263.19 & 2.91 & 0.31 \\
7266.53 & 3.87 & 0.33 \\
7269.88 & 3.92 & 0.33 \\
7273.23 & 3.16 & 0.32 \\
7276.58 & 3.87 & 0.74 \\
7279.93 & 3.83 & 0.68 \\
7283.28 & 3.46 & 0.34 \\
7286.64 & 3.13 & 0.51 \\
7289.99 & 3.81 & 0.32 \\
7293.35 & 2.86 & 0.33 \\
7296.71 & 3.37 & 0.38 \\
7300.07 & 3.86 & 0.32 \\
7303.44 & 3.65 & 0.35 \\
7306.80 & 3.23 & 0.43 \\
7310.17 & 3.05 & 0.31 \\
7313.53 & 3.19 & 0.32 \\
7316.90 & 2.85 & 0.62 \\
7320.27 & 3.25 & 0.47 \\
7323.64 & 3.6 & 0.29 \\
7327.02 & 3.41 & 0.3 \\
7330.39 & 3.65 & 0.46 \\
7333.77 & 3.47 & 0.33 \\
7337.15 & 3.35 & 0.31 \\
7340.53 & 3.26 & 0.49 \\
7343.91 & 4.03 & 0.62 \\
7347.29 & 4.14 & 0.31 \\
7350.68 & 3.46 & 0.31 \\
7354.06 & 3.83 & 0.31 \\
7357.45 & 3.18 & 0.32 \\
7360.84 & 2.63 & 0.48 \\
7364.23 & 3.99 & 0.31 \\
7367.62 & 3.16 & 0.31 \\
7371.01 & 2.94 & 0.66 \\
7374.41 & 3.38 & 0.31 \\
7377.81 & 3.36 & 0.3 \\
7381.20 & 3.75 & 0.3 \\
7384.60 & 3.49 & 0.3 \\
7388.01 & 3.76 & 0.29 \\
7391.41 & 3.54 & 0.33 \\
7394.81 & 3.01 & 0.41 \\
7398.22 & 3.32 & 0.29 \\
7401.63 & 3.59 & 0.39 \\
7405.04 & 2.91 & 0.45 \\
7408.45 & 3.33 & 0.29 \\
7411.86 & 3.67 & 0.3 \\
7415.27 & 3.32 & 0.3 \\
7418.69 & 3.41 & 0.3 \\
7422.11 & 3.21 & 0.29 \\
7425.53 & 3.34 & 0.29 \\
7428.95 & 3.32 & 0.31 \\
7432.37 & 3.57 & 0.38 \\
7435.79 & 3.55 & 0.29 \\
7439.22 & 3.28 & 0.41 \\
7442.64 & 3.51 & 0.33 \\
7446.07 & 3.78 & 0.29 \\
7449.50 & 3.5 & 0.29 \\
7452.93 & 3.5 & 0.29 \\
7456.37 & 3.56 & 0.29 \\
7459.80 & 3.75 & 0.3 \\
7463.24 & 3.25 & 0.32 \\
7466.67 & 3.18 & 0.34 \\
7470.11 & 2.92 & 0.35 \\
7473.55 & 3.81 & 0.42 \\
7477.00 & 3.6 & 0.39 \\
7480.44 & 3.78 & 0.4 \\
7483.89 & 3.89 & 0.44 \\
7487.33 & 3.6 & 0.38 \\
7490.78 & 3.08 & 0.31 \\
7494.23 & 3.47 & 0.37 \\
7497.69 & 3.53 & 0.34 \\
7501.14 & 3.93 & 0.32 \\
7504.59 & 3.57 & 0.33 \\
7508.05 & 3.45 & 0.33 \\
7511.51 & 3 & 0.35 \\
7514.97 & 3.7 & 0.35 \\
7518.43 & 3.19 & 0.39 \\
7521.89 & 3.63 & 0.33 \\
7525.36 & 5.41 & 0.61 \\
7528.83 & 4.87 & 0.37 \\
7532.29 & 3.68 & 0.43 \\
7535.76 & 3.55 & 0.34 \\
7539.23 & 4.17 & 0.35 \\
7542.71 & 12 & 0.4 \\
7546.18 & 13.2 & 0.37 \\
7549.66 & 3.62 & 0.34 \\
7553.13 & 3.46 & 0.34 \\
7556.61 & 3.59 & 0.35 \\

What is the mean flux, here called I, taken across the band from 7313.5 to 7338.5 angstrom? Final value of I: 3.36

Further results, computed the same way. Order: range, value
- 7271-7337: 3.41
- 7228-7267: 3.42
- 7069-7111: 3.49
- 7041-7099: 3.47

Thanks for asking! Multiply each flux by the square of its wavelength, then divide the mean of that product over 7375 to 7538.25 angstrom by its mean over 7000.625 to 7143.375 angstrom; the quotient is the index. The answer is 1.1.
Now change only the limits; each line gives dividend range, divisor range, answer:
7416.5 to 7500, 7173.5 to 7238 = 1.09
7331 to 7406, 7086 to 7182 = 1.07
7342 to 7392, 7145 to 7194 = 1.11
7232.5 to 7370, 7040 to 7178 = 1.05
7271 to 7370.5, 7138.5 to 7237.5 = 1.05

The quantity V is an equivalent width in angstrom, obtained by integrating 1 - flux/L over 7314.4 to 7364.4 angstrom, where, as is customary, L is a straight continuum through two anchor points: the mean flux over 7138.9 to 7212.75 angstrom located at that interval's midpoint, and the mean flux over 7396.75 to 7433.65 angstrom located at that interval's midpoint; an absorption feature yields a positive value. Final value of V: -1.0 angstrom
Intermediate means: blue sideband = 3.44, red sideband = 3.36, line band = 3.45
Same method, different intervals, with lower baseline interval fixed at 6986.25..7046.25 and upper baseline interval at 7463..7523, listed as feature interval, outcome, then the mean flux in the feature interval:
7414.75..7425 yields 0.5 angstrom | 3.31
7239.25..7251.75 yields 0.7 angstrom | 3.36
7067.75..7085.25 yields 0.7 angstrom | 3.45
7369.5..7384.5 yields 0.6 angstrom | 3.38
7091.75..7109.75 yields -0.4 angstrom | 3.67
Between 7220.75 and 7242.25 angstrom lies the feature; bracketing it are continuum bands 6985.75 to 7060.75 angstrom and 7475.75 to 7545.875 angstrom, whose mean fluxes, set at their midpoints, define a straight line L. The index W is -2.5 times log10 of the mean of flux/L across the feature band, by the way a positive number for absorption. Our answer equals 0.21 mag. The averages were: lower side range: 3.57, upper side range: 4.35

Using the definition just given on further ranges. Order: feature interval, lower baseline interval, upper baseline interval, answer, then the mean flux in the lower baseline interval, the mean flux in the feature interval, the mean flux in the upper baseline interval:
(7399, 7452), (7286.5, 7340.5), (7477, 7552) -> 0.178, 3.36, 3.42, 4.56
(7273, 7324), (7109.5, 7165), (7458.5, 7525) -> 0.021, 3.39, 3.39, 3.53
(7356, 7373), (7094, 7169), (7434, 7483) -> 0.101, 3.47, 3.18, 3.5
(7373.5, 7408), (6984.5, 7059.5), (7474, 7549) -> 0.257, 3.58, 3.41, 4.56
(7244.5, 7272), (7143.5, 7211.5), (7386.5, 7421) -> -0.054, 3.44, 3.59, 3.38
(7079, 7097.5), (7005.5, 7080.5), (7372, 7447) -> 0.100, 3.59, 3.26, 3.42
